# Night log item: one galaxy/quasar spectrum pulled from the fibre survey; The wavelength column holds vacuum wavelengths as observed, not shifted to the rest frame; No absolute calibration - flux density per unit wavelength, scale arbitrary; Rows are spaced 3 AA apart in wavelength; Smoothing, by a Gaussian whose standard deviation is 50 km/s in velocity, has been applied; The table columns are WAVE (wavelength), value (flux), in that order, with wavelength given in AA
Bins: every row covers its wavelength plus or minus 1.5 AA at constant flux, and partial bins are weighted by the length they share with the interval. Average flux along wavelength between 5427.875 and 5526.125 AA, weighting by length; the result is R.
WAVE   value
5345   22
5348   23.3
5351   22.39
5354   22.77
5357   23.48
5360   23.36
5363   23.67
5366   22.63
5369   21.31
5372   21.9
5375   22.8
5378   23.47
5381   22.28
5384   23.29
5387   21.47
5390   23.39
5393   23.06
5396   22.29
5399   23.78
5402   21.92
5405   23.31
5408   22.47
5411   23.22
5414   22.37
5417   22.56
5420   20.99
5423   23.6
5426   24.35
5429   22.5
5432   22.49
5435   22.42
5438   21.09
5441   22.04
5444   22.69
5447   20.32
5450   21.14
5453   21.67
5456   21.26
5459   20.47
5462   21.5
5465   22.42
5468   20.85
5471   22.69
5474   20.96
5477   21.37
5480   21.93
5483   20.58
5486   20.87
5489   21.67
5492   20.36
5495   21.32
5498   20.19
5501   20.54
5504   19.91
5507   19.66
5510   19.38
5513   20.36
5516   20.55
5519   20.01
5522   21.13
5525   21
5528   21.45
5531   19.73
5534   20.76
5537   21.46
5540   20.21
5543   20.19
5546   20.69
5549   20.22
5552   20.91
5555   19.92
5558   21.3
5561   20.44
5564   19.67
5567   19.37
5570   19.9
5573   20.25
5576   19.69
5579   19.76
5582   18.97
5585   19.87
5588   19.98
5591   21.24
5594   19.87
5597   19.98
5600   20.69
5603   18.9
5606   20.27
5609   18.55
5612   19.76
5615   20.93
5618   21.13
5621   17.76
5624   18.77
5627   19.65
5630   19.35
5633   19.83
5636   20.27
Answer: 21.1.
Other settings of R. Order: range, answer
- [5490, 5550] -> 20.5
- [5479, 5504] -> 20.9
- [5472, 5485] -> 21.3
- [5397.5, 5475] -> 22.1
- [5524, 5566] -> 20.5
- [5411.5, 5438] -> 22.6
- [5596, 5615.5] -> 19.8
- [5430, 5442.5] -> 22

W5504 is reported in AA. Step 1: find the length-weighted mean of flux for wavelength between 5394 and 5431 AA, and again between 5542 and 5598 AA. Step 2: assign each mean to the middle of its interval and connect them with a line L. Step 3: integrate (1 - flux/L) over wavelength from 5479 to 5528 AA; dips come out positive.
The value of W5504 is 1.47 AA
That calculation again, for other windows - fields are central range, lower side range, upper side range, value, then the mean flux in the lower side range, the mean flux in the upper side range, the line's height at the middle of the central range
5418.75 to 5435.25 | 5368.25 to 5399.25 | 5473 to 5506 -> -0.7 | 22.6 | 20.9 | 21.9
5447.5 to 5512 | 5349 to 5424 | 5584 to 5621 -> 1.7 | 22.7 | 20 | 21.5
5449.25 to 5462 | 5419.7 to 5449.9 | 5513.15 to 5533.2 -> 0.4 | 22.2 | 20.6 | 21.9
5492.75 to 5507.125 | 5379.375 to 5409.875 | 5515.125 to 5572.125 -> 0.5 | 22.7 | 20.5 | 21.1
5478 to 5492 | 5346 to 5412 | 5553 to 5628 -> 0.1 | 22.8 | 19.9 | 21.3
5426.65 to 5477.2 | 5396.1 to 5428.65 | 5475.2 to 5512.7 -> 0.2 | 22.8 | 20.6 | 21.8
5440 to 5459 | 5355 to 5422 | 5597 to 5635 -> 0.4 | 22.7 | 19.7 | 21.9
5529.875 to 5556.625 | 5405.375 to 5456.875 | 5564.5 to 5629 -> 0.1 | 22.2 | 19.8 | 20.6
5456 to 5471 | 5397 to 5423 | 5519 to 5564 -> 0.3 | 22.6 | 20.6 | 21.8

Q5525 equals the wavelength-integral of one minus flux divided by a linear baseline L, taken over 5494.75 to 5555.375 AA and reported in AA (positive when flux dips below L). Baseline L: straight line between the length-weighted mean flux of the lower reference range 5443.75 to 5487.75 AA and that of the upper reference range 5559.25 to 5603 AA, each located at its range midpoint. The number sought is 0.5 AA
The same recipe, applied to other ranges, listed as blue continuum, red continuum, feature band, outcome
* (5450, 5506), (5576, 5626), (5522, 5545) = -0.2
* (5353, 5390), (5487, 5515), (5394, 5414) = -0.6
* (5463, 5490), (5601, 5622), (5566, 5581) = 0.3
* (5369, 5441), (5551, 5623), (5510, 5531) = 0.3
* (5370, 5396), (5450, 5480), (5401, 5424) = -0.3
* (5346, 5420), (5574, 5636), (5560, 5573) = 0.3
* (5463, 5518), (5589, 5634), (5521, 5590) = -0.1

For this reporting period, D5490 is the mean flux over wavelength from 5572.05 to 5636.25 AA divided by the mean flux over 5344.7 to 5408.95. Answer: 0.9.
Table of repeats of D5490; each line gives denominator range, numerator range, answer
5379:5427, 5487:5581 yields 0.90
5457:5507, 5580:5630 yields 0.94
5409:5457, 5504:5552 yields 0.92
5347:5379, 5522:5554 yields 0.91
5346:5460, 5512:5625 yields 0.90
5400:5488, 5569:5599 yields 0.91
